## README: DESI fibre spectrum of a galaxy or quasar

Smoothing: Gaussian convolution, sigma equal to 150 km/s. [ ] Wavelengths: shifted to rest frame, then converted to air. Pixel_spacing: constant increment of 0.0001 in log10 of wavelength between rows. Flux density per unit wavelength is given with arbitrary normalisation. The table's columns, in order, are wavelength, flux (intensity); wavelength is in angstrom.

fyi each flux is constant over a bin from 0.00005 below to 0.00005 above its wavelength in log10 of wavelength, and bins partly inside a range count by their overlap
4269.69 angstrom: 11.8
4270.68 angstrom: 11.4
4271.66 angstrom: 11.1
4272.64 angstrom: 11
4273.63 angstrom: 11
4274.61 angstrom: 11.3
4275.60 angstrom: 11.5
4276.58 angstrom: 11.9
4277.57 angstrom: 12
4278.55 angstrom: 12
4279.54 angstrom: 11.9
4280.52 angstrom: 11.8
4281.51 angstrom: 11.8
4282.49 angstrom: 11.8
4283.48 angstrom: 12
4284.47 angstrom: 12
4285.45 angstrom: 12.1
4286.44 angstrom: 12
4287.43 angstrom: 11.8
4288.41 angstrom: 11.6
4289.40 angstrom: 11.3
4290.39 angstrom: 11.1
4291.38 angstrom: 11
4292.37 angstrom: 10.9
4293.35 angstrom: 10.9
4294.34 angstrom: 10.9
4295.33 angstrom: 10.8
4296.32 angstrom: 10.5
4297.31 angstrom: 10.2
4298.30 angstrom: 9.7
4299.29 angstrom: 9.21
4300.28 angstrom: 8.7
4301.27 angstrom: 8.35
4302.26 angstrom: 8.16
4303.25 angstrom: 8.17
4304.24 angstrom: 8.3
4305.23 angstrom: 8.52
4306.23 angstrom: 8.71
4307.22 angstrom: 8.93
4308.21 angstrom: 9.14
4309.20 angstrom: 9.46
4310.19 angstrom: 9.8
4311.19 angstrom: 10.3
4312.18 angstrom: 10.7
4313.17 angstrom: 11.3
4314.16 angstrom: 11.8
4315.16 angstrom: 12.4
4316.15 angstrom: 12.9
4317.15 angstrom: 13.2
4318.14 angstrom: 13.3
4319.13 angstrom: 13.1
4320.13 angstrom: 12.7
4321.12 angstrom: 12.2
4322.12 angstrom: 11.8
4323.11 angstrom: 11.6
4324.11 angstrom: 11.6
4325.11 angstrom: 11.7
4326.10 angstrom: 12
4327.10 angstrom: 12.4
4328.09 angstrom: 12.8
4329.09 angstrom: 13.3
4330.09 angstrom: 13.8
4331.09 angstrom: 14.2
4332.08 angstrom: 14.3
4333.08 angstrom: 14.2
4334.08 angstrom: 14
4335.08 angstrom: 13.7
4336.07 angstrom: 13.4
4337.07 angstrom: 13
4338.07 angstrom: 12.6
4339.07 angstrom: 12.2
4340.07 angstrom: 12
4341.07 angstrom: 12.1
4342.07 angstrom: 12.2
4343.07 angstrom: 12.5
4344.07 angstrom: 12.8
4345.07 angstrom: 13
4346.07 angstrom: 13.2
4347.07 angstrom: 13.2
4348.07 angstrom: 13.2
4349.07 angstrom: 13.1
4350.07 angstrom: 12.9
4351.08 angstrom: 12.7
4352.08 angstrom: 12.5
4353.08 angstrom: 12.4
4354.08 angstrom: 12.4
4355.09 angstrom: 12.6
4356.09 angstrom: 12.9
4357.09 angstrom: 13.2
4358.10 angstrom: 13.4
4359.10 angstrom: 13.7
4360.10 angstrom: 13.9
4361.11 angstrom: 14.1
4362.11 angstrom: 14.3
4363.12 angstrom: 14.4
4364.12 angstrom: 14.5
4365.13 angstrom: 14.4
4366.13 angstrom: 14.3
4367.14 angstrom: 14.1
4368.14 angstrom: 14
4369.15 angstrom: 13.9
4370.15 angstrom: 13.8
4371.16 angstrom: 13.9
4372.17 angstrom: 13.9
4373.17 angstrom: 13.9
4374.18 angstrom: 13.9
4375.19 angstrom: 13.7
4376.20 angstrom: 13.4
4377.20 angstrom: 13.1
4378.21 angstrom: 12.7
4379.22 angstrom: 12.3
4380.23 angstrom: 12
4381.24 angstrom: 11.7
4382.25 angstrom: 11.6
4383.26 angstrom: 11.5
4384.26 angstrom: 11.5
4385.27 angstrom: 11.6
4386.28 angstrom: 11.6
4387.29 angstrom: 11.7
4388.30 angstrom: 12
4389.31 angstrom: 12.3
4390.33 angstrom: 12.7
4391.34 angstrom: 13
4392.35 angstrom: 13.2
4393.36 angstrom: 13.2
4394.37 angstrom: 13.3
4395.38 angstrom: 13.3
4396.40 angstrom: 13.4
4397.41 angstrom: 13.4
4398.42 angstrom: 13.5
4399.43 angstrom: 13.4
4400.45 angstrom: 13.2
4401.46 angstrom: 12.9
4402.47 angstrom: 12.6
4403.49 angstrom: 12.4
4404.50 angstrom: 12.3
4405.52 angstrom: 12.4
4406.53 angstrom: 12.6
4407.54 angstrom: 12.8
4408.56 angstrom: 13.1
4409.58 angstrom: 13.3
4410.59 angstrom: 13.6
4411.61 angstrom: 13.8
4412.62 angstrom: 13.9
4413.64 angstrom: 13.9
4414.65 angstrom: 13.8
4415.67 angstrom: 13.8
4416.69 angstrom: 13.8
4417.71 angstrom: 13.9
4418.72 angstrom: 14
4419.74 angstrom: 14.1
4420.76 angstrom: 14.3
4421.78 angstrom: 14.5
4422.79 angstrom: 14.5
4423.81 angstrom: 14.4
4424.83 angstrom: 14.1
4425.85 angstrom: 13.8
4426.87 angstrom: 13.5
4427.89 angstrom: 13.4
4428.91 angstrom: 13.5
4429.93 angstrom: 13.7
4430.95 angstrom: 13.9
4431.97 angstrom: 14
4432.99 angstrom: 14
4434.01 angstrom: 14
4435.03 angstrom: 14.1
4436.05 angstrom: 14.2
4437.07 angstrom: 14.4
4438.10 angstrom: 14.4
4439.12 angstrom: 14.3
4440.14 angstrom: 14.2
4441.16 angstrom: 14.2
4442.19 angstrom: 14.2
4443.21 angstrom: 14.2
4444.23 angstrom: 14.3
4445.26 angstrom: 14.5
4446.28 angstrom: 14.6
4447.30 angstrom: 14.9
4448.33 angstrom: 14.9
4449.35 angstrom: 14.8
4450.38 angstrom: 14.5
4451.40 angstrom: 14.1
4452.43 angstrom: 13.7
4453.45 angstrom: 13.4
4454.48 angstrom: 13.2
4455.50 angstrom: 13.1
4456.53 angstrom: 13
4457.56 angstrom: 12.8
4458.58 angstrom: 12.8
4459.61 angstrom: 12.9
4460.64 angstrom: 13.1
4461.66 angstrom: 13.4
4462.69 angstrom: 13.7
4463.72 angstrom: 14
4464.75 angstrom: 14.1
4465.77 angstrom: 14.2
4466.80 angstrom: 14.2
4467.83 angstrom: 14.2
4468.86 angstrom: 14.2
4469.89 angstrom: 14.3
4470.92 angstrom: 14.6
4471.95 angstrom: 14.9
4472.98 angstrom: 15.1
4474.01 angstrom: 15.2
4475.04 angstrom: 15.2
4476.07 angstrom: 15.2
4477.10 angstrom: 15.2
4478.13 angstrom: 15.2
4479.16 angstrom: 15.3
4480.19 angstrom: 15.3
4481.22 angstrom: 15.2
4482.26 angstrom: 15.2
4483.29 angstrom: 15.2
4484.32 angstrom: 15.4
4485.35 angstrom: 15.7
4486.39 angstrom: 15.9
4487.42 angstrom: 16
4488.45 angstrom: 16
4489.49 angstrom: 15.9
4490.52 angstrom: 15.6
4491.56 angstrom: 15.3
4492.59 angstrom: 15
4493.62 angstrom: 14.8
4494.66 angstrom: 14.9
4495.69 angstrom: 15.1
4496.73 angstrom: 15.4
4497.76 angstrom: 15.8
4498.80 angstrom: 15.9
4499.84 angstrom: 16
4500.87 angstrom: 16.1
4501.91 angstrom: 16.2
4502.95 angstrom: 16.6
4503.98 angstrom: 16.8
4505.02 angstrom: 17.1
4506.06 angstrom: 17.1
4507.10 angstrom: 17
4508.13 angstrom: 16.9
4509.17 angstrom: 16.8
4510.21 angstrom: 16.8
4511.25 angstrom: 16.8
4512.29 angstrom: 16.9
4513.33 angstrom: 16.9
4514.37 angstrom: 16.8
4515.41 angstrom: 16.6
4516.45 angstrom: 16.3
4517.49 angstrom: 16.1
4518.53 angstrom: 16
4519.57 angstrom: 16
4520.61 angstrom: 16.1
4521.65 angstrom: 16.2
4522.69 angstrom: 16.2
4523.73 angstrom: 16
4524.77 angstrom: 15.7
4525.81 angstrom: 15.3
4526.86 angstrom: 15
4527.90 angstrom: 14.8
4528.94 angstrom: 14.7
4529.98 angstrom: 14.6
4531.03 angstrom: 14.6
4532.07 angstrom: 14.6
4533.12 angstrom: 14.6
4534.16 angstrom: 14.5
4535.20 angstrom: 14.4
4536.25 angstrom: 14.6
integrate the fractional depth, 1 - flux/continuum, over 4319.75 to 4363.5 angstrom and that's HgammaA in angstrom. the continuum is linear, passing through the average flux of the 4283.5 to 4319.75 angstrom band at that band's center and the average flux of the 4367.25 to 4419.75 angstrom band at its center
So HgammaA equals -4.8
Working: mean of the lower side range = 10.6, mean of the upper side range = 13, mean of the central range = 13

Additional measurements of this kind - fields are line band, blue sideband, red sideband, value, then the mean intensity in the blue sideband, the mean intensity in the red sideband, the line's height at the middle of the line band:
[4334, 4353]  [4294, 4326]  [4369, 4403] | -2.04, 10.6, 12.8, 11.6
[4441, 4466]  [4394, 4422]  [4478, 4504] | 1.26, 13.4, 15.6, 14.6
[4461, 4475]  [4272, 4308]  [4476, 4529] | 0.67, 10.6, 15.9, 15.1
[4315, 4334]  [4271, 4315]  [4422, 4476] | -2.54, 10.6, 14.1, 11.3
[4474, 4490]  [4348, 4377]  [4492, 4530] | 0.12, 13.6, 16.1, 15.6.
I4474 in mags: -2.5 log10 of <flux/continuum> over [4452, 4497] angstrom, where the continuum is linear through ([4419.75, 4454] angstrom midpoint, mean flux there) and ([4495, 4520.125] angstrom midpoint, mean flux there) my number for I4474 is 0.06 mag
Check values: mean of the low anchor 14.2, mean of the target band 14.6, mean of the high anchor 16.4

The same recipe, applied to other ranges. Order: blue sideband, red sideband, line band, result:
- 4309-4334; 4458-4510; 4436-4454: 0.02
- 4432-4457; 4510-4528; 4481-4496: -0.01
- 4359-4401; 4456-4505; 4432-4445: 0.00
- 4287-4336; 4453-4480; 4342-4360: -0.08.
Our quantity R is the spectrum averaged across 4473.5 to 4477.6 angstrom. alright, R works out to 15.2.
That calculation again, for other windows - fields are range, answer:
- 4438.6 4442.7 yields 14.2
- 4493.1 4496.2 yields 15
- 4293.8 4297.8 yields 10.6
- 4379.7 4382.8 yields 11.7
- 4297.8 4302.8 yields 8.82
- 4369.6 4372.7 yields 13.9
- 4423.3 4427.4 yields 13.9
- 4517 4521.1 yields 16.1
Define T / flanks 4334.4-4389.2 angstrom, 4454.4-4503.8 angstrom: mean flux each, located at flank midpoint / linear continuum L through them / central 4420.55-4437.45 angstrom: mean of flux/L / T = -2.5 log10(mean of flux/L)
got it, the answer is 0.00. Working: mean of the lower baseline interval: 13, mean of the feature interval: 14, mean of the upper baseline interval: 14.9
